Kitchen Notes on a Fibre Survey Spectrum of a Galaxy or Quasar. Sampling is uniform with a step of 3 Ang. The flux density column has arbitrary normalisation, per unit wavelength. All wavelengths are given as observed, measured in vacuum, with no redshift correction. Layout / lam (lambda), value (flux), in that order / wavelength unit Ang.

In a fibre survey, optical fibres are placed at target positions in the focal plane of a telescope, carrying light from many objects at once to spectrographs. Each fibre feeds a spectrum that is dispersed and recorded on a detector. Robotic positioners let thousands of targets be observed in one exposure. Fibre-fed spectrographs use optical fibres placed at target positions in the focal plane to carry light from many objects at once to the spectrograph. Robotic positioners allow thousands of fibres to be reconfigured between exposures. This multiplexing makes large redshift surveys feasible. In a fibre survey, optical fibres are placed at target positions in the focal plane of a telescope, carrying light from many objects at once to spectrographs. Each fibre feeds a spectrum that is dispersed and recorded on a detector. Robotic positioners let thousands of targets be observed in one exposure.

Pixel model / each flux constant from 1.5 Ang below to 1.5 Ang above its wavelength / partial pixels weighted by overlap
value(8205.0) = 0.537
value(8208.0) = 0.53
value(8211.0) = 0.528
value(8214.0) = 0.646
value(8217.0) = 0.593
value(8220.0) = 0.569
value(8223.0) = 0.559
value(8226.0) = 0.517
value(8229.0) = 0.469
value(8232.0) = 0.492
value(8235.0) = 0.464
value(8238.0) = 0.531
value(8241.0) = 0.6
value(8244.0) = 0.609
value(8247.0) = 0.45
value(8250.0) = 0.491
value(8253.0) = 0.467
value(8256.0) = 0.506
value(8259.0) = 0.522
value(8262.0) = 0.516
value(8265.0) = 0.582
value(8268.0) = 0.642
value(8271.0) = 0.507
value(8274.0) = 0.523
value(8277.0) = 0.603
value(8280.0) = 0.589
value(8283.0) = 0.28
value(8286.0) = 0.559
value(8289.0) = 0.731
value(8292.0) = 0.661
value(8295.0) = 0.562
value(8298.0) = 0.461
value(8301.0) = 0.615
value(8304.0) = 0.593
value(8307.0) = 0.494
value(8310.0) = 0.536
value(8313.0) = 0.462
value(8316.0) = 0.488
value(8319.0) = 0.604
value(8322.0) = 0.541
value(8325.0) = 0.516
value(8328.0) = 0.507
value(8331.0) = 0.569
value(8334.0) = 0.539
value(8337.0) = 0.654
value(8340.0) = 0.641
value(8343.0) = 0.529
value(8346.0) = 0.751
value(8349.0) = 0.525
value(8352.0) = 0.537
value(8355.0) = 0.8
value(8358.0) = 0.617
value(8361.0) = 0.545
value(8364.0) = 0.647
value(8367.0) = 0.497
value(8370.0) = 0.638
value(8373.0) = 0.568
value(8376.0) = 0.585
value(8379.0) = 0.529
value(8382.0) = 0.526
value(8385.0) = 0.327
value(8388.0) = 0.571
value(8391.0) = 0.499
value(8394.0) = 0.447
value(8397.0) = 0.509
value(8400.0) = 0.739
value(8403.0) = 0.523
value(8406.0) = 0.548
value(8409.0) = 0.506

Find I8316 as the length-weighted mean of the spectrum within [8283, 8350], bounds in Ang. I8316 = 0.564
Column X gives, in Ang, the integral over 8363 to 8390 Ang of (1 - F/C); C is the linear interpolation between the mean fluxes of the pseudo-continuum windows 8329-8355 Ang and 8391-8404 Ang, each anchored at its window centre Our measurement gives 1.42 Ang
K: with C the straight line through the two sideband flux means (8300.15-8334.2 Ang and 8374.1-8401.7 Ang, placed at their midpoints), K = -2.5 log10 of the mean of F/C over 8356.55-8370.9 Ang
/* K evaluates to -0.11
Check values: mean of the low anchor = 0.537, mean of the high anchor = 0.526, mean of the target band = 0.587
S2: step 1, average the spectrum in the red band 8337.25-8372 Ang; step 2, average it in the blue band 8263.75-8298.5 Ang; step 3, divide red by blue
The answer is 1.1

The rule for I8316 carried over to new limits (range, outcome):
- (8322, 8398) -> 0.563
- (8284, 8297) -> 0.608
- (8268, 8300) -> 0.553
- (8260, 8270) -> 0.573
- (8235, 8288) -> 0.528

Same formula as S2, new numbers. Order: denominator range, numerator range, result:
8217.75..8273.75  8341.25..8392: 1.08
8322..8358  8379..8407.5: 0.88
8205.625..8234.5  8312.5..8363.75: 1.07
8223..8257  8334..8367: 1.20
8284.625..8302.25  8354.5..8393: 0.93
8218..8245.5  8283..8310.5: 1.05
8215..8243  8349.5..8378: 1.12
